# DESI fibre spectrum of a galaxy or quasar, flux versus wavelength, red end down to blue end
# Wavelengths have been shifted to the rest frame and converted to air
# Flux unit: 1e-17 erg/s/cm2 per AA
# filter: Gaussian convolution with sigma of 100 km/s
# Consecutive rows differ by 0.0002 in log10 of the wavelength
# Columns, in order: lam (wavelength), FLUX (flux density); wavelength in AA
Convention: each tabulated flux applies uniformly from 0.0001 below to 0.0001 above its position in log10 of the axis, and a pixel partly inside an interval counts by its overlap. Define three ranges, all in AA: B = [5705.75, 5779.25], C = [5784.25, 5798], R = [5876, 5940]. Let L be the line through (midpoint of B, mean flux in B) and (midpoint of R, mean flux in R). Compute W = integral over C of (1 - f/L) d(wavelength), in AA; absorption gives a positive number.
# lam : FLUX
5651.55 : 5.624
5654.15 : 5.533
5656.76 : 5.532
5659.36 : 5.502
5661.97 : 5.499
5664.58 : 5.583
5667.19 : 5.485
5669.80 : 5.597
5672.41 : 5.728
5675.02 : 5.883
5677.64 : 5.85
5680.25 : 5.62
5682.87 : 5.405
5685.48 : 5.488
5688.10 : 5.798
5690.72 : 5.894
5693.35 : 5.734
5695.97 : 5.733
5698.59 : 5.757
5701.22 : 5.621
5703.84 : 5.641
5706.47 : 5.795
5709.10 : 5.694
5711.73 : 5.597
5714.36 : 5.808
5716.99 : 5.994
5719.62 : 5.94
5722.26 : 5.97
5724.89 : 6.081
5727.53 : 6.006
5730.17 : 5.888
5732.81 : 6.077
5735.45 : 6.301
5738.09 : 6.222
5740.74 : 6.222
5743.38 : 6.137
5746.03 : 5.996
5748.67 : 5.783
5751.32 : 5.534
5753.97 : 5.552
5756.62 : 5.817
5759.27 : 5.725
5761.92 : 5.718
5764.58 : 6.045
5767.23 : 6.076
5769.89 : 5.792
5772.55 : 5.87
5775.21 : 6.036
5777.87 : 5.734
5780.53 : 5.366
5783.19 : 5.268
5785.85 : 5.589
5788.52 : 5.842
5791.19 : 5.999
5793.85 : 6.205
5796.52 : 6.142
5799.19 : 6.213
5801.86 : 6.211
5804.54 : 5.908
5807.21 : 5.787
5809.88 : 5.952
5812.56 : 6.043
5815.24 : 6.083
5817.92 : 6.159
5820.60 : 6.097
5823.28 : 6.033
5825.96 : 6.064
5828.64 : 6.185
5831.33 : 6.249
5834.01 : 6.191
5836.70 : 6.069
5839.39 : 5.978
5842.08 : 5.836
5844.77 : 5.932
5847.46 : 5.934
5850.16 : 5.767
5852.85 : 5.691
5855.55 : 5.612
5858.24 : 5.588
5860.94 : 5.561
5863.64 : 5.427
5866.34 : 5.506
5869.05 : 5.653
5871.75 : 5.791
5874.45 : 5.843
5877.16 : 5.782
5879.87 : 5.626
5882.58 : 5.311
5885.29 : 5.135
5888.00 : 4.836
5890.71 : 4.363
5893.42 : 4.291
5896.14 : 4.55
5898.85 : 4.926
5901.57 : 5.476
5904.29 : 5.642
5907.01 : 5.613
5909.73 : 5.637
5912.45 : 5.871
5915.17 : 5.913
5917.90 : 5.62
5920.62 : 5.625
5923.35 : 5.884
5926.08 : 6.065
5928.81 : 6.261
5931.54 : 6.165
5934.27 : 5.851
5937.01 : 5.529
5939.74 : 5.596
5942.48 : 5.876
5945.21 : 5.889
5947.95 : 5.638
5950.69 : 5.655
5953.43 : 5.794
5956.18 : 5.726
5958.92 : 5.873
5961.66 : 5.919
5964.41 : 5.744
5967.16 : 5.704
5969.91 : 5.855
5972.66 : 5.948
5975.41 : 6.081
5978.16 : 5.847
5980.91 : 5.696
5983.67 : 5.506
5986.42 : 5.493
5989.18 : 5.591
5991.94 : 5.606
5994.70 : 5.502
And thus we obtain -0.4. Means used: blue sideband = 5.91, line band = 5.95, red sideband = 5.48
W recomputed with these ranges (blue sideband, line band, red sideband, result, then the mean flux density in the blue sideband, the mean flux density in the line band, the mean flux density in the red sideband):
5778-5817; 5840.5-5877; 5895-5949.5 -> 0.6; 5.9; 5.71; 5.69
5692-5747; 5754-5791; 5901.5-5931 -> 0.8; 5.91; 5.76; 5.81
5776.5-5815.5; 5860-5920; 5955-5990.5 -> 4.5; 5.88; 5.38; 5.77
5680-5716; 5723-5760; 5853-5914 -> -2.2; 5.69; 5.96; 5.37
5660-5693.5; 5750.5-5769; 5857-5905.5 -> -0.9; 5.65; 5.79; 5.29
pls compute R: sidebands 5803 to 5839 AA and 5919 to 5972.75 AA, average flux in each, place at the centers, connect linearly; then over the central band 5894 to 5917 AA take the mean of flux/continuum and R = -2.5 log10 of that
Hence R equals 0.09 mag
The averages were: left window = 6.06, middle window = 5.42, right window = 5.83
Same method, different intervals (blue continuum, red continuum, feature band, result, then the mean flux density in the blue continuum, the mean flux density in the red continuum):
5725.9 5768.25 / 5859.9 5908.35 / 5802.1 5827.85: -0.08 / 5.94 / 5.29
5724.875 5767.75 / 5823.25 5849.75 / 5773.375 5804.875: 0.02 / 5.95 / 6.04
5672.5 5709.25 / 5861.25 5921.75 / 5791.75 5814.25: -0.10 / 5.71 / 5.39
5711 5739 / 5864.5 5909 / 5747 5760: 0.03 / 6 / 5.28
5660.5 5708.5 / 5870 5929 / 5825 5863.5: -0.07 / 5.67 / 5.44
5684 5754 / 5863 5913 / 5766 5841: -0.07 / 5.87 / 5.32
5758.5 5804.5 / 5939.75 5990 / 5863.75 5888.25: 0.06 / 5.87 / 5.77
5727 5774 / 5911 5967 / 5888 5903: 0.23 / 5.93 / 5.82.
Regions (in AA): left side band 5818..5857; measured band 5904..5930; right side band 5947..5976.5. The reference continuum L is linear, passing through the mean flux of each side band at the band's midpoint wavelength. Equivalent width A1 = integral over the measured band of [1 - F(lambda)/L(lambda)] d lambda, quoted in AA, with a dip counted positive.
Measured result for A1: 0.2 AA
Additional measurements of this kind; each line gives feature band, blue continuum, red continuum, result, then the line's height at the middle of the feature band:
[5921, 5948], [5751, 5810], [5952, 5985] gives -0.3 AA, 5.81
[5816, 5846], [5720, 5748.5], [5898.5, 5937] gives -0.8 AA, 5.91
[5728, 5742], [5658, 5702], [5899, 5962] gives -1.1 AA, 5.68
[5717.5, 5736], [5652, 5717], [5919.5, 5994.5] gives -1.1 AA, 5.68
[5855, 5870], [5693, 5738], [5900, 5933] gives 0.7 AA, 5.83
